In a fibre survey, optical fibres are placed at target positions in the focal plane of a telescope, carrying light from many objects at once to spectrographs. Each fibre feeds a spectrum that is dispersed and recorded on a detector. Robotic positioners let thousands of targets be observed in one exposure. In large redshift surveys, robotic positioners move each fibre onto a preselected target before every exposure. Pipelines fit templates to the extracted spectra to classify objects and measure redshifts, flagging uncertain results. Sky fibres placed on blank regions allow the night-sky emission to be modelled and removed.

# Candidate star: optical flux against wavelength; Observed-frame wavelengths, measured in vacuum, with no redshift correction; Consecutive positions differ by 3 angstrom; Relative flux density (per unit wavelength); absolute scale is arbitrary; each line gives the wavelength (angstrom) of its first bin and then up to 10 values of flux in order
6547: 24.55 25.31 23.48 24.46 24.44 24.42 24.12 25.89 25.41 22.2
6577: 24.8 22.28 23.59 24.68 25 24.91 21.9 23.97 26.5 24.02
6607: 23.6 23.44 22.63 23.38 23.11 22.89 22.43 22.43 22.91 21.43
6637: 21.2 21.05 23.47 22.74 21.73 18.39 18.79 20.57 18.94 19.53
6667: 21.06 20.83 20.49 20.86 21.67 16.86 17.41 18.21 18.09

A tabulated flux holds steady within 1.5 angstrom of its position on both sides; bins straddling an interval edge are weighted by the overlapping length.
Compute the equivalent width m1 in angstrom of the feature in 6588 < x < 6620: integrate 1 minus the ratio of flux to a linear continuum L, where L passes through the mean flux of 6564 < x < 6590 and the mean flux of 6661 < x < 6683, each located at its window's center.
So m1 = -1.1 angstrom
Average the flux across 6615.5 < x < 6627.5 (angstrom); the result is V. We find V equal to 22.9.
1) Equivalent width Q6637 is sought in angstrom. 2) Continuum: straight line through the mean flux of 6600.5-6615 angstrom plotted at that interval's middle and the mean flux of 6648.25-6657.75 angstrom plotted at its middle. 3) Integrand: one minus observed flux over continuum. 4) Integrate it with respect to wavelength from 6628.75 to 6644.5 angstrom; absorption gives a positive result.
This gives -0.7 angstrom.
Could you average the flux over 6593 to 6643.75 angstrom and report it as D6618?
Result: 23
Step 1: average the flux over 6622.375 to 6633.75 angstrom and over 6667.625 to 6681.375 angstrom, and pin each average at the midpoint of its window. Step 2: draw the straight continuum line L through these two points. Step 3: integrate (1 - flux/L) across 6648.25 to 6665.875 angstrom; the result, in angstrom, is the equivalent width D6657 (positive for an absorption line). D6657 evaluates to 1.5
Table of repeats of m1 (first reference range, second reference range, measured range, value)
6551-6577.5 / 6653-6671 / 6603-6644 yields -2.0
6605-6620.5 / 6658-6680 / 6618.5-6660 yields 0.7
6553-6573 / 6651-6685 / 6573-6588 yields 0.1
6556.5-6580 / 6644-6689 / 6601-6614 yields -0.7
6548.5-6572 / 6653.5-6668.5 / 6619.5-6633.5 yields -0.8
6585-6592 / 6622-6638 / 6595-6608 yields -0.1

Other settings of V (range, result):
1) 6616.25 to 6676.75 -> 21.3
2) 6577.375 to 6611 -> 24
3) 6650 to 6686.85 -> 19.6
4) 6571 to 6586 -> 23.6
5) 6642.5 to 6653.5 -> 21.4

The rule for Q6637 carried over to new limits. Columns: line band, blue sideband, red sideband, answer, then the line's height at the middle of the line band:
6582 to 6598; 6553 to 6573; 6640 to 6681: -0.3 angstrom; 23.5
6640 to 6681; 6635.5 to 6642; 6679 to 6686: -2.0 angstrom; 19.7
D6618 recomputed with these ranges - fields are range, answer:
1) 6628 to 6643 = 21.9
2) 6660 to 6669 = 19.9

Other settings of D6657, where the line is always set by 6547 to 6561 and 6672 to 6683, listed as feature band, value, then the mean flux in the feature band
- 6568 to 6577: -0.2 angstrom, 24.3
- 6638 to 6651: -0.5 angstrom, 22.1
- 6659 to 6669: 0.3 angstrom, 19.9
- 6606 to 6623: -0.7 angstrom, 23.2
